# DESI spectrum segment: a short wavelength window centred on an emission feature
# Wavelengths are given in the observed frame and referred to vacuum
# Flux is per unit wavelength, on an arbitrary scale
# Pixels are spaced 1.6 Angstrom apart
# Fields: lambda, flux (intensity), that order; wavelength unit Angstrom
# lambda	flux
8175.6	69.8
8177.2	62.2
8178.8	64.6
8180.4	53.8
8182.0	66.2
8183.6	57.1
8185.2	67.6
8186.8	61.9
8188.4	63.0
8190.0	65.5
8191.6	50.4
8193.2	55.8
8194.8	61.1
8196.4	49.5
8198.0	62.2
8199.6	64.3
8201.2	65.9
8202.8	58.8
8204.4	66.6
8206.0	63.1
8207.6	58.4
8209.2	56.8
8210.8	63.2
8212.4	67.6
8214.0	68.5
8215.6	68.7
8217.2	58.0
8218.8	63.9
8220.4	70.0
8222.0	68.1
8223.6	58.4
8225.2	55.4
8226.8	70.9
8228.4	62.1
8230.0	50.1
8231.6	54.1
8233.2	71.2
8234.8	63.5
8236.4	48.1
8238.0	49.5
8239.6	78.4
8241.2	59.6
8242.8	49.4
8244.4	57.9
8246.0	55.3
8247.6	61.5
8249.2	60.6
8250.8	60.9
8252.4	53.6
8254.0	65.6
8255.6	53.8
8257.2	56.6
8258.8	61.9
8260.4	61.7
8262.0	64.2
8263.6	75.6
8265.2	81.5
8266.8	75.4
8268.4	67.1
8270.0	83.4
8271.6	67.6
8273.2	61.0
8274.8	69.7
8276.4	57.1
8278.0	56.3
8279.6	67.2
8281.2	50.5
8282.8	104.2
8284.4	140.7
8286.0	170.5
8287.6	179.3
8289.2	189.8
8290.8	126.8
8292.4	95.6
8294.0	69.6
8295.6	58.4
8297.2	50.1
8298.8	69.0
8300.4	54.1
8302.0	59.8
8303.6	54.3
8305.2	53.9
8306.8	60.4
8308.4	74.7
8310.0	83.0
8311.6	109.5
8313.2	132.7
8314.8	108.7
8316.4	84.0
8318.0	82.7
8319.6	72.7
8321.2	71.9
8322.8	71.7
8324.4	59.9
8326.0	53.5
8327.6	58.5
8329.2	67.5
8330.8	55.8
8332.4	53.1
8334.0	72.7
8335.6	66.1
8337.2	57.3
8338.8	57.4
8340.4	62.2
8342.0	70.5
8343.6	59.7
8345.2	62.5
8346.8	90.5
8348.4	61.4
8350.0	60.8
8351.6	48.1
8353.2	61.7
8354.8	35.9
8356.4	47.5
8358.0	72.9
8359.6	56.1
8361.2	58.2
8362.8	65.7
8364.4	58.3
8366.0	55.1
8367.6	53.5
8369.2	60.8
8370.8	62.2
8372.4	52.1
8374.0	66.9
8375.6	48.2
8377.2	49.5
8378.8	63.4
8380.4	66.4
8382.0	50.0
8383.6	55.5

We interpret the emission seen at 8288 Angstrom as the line H-alpha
